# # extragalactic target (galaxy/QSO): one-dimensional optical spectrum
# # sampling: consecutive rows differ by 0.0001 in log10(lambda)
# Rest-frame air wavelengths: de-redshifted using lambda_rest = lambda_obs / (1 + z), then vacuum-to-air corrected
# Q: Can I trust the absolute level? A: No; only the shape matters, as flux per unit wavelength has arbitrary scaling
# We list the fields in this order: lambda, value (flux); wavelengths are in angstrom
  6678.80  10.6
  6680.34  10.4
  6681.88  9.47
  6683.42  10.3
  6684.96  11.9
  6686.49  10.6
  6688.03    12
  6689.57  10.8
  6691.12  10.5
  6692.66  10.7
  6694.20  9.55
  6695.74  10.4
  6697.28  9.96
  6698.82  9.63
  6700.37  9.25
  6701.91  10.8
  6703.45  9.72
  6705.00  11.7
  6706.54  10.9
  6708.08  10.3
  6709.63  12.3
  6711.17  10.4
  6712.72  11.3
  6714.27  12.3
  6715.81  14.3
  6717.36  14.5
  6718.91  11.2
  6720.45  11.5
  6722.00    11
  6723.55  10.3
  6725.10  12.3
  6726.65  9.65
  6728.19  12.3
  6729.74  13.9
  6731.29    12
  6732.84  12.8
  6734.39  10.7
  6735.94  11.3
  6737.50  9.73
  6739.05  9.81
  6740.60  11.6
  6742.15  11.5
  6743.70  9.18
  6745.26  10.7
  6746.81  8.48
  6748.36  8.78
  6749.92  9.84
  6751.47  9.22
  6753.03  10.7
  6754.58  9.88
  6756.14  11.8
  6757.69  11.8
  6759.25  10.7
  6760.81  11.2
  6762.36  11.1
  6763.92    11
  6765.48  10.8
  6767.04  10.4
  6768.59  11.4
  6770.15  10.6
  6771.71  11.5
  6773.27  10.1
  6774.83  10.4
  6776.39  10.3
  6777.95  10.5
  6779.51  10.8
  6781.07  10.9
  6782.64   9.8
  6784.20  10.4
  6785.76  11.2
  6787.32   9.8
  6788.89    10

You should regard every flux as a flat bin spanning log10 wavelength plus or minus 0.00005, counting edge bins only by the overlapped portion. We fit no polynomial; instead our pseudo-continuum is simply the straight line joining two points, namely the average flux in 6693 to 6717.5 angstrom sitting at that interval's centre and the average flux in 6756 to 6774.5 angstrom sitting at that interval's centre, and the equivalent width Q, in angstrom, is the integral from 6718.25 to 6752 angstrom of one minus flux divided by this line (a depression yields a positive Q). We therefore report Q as 0.5 angstrom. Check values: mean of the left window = 11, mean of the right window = 11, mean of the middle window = 10.8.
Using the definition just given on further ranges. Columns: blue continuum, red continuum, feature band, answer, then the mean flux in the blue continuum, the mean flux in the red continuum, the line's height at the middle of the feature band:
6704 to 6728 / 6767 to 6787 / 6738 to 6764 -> 1.5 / 11.6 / 10.6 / 11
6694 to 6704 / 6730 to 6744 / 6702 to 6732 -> -3.3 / 9.93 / 11.1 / 10.5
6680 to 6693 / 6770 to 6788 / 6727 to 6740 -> -1.1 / 10.8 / 10.5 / 10.6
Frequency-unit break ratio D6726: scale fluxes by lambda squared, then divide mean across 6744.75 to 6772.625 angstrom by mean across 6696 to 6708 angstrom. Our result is 1.04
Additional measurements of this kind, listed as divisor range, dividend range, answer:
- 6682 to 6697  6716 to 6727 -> 1.11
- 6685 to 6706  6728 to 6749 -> 1.05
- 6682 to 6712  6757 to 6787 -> 1.04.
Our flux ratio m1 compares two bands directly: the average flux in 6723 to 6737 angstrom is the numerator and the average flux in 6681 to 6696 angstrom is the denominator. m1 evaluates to 1.1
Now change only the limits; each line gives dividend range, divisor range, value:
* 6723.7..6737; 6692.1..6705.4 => 1.16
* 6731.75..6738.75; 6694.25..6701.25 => 1.13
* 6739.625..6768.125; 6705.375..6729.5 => 0.90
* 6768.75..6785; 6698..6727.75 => 0.94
